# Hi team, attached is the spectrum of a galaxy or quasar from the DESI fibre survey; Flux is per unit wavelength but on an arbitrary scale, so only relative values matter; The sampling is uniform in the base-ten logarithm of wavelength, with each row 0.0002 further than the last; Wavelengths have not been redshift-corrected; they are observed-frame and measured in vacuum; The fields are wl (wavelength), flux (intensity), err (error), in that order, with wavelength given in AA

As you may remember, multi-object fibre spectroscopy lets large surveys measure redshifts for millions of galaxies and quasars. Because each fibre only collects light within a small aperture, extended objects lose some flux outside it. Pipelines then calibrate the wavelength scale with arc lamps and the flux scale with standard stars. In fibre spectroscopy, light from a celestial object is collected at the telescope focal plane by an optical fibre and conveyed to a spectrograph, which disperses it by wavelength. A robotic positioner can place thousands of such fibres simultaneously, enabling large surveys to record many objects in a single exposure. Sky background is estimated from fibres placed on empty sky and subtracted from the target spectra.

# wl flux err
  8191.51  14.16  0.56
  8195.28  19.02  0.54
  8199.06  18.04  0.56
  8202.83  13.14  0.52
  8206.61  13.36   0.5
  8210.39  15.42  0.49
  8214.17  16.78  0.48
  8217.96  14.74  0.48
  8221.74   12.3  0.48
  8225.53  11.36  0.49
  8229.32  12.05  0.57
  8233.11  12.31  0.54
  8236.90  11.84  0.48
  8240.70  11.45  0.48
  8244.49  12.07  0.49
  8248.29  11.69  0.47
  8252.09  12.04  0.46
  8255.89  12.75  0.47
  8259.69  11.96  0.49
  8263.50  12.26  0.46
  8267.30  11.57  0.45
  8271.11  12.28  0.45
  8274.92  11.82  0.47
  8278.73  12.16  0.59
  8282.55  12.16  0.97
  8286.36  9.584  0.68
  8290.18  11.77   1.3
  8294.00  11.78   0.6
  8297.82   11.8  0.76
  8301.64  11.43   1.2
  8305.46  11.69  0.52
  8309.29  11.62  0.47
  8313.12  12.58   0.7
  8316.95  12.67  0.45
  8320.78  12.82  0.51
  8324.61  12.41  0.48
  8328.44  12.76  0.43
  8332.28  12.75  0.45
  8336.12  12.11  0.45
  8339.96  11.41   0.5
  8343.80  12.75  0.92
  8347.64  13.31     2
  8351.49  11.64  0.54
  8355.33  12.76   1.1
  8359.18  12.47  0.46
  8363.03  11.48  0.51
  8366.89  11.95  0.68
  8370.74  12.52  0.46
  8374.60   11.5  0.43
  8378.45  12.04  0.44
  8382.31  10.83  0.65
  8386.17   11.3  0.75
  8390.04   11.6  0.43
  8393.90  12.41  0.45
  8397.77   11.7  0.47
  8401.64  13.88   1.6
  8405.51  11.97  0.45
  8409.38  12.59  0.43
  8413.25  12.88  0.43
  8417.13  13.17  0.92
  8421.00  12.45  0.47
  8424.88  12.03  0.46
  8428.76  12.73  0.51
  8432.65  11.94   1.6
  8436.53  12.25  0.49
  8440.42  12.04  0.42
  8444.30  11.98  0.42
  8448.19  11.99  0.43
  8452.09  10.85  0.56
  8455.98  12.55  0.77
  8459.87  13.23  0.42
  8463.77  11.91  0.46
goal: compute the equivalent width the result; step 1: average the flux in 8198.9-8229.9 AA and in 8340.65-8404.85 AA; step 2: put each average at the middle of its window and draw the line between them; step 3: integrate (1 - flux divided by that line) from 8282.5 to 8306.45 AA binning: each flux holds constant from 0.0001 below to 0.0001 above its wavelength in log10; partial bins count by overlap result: 3.0 AA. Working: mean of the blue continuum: 14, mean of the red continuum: 12.1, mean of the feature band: 11.4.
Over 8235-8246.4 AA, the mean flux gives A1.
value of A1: 11.8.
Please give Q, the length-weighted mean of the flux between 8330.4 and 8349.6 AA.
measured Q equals 12.5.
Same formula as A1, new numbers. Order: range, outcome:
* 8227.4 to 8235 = 12.2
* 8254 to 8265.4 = 12.3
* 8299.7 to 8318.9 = 12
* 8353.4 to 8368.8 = 12.2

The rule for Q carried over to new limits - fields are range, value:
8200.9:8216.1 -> 14.7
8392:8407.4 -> 12.5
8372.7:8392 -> 11.5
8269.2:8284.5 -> 12.1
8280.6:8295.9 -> 11.3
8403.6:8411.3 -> 12.3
